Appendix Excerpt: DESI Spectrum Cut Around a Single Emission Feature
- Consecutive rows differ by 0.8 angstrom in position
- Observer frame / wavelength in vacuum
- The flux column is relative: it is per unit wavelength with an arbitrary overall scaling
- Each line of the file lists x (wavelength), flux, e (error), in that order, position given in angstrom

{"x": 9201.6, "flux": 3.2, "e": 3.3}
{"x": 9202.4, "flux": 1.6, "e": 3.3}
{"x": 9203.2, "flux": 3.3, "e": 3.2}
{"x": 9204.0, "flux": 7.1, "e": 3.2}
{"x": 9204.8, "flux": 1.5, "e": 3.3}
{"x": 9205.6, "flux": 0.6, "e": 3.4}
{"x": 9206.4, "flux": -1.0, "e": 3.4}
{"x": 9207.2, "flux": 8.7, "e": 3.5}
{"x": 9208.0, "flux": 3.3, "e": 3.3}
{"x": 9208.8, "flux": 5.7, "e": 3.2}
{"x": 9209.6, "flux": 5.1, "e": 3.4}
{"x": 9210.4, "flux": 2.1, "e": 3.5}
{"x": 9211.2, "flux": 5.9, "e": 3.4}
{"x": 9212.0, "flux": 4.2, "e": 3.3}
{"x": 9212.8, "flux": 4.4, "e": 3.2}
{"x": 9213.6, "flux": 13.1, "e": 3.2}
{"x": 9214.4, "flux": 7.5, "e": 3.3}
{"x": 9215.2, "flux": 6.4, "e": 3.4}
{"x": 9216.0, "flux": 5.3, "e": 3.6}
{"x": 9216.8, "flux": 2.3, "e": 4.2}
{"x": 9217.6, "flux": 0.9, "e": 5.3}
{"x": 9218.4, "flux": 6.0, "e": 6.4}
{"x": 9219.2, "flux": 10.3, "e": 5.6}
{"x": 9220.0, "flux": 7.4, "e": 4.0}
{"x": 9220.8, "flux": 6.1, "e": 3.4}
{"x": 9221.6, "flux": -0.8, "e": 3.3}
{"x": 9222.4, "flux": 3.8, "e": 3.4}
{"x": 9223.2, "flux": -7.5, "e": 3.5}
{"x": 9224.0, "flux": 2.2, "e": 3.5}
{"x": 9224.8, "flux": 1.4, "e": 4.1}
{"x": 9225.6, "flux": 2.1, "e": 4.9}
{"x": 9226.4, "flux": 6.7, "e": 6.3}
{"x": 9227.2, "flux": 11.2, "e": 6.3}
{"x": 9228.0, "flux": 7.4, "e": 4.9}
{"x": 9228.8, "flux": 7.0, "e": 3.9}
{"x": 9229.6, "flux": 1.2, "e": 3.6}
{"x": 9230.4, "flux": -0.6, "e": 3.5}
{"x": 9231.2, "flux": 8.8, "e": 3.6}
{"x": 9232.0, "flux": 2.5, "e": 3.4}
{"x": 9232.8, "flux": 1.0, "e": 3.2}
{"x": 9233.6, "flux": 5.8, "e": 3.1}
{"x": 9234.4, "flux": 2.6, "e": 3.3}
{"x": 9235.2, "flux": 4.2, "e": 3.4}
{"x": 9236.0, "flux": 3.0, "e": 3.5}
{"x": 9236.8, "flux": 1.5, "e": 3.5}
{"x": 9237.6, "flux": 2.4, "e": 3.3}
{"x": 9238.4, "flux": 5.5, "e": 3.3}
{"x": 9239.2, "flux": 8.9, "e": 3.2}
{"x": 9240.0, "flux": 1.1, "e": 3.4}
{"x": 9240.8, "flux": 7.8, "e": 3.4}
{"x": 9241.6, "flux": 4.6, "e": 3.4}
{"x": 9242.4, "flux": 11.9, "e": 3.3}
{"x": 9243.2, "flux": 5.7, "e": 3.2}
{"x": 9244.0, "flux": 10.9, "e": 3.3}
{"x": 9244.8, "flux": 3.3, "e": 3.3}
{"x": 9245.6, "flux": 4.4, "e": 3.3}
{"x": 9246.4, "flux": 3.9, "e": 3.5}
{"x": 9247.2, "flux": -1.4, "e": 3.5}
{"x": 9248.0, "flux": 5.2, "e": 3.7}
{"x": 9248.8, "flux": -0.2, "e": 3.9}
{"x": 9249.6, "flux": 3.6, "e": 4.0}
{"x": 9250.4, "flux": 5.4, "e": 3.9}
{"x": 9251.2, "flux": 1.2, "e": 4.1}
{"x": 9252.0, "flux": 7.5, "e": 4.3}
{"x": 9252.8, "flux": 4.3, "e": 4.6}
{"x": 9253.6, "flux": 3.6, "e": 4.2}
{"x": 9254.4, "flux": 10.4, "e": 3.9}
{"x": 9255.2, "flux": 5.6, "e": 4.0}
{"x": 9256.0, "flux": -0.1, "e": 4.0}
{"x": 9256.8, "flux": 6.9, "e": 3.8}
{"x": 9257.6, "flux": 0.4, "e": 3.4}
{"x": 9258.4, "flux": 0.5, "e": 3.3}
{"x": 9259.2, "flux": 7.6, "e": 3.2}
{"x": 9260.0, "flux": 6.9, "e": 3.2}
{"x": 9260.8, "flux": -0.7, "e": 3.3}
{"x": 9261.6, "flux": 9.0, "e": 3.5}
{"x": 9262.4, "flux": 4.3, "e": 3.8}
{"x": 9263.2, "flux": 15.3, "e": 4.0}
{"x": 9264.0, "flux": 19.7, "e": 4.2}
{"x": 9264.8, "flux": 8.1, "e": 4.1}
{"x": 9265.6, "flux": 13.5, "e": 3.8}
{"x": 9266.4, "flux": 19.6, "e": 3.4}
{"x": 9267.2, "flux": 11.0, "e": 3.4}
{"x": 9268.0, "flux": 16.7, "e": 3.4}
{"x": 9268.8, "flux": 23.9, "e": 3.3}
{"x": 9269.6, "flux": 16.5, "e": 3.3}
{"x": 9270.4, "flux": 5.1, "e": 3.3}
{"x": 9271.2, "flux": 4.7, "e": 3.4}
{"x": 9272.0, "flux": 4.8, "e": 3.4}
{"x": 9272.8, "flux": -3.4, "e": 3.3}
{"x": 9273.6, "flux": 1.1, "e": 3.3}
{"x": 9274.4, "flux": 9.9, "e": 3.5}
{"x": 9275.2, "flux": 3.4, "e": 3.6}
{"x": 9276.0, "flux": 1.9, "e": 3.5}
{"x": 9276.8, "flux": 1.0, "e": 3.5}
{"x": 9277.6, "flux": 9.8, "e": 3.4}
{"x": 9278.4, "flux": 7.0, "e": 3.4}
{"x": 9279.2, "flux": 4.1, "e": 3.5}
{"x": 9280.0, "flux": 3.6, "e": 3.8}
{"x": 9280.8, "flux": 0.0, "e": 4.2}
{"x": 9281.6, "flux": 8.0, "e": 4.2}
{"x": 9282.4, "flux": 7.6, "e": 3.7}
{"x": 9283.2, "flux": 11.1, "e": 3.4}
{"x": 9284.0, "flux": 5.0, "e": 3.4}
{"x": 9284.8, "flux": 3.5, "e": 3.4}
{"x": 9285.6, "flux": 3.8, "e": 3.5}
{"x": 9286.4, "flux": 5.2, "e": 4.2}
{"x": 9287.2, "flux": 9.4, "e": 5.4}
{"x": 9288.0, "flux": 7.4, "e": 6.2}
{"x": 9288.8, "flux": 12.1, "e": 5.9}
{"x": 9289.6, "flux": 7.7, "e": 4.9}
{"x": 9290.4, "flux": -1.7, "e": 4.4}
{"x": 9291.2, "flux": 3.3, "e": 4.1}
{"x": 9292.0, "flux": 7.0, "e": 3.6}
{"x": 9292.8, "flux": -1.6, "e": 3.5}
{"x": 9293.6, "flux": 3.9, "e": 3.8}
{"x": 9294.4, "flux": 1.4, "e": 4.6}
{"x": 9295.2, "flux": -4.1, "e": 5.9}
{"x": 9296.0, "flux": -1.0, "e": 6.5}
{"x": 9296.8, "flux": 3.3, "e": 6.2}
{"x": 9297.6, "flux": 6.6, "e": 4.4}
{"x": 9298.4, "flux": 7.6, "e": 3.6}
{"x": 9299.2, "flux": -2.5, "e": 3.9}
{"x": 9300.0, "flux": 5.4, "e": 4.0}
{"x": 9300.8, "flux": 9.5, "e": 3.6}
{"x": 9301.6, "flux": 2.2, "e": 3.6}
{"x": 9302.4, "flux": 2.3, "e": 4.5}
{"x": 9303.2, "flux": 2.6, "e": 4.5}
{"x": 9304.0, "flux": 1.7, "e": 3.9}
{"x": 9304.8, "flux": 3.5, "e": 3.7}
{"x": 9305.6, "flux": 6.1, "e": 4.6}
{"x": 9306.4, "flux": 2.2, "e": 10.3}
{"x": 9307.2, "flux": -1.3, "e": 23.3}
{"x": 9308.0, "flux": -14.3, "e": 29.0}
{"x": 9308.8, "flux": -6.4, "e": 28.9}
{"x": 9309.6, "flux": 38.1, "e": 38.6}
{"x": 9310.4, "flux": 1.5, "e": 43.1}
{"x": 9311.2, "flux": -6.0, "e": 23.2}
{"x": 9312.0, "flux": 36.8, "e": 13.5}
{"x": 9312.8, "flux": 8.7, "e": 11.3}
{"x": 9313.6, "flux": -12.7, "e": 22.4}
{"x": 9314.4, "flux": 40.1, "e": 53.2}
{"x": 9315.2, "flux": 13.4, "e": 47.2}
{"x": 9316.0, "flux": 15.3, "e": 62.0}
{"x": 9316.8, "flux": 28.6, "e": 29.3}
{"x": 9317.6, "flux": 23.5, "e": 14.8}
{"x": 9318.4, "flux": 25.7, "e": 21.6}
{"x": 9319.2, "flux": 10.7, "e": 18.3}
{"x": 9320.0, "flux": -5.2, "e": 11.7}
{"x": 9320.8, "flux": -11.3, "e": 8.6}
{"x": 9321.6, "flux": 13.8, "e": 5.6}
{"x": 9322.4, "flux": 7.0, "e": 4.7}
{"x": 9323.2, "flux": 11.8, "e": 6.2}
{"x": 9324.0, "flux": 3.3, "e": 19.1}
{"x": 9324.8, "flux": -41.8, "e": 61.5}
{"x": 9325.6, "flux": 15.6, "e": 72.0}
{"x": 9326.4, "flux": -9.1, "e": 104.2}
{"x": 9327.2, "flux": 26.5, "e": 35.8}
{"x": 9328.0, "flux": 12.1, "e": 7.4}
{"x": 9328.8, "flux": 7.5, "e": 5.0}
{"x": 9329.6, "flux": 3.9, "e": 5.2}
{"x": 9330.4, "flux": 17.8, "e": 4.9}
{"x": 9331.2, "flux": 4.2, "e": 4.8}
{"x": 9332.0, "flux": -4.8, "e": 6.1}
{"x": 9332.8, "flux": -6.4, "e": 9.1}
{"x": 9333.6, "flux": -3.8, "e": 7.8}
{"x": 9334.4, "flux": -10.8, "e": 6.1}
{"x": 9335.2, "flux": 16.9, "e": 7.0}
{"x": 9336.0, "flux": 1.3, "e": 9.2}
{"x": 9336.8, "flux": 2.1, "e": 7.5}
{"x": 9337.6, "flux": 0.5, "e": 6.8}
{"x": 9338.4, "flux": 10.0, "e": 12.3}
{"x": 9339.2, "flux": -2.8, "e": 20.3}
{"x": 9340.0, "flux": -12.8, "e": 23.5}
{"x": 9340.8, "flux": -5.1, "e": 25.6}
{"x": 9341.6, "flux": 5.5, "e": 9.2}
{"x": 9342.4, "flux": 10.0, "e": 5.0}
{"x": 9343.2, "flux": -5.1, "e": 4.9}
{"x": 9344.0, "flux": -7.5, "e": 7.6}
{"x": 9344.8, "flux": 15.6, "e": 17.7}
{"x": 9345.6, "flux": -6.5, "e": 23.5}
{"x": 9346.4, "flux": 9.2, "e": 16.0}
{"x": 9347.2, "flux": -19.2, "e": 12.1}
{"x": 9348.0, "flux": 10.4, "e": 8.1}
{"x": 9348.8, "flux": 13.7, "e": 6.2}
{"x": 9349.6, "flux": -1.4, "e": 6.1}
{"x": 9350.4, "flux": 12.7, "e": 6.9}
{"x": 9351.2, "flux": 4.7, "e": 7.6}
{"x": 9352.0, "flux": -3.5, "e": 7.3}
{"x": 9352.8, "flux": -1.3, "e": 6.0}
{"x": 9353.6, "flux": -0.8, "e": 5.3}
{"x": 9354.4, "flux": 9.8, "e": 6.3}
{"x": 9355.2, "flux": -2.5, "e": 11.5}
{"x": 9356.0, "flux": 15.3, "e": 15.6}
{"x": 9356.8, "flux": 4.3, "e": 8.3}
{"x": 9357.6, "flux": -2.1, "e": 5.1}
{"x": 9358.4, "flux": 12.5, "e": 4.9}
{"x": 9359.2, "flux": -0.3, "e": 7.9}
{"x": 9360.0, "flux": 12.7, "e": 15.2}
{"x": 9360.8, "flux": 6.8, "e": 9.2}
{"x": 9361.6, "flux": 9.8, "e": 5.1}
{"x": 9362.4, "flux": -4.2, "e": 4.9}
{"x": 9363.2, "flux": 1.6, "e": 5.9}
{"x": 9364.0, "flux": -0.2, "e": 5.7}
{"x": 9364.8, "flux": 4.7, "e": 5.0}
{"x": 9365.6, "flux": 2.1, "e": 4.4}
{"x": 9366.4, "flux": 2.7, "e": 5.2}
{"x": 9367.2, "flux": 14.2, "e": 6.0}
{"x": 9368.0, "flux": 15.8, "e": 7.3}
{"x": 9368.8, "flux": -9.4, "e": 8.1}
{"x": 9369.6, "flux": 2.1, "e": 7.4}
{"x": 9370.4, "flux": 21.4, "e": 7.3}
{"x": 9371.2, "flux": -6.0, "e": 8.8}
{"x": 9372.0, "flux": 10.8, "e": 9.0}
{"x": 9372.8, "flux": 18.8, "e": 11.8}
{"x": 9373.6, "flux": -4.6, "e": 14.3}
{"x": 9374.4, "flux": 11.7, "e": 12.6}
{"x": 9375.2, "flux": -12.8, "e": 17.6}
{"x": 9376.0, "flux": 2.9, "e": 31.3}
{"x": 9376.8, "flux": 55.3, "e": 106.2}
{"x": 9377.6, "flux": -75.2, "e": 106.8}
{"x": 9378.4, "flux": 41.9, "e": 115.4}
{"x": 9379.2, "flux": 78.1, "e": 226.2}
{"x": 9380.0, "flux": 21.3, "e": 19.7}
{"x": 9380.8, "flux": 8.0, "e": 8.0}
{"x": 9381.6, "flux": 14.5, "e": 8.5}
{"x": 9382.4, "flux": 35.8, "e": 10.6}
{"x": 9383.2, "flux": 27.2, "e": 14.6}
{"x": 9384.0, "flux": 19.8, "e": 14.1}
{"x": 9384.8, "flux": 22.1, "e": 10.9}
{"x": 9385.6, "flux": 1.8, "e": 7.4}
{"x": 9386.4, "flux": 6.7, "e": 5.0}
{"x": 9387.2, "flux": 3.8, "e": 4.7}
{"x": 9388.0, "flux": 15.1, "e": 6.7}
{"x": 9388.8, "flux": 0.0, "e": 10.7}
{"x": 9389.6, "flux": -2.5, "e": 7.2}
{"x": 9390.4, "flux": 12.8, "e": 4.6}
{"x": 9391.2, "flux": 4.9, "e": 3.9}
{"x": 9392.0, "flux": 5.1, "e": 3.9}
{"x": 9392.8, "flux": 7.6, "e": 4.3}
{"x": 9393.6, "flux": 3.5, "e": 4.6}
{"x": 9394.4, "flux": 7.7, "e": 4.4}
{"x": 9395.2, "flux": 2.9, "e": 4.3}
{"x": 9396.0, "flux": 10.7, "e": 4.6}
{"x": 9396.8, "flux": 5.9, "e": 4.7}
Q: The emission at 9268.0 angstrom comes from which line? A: H-beta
